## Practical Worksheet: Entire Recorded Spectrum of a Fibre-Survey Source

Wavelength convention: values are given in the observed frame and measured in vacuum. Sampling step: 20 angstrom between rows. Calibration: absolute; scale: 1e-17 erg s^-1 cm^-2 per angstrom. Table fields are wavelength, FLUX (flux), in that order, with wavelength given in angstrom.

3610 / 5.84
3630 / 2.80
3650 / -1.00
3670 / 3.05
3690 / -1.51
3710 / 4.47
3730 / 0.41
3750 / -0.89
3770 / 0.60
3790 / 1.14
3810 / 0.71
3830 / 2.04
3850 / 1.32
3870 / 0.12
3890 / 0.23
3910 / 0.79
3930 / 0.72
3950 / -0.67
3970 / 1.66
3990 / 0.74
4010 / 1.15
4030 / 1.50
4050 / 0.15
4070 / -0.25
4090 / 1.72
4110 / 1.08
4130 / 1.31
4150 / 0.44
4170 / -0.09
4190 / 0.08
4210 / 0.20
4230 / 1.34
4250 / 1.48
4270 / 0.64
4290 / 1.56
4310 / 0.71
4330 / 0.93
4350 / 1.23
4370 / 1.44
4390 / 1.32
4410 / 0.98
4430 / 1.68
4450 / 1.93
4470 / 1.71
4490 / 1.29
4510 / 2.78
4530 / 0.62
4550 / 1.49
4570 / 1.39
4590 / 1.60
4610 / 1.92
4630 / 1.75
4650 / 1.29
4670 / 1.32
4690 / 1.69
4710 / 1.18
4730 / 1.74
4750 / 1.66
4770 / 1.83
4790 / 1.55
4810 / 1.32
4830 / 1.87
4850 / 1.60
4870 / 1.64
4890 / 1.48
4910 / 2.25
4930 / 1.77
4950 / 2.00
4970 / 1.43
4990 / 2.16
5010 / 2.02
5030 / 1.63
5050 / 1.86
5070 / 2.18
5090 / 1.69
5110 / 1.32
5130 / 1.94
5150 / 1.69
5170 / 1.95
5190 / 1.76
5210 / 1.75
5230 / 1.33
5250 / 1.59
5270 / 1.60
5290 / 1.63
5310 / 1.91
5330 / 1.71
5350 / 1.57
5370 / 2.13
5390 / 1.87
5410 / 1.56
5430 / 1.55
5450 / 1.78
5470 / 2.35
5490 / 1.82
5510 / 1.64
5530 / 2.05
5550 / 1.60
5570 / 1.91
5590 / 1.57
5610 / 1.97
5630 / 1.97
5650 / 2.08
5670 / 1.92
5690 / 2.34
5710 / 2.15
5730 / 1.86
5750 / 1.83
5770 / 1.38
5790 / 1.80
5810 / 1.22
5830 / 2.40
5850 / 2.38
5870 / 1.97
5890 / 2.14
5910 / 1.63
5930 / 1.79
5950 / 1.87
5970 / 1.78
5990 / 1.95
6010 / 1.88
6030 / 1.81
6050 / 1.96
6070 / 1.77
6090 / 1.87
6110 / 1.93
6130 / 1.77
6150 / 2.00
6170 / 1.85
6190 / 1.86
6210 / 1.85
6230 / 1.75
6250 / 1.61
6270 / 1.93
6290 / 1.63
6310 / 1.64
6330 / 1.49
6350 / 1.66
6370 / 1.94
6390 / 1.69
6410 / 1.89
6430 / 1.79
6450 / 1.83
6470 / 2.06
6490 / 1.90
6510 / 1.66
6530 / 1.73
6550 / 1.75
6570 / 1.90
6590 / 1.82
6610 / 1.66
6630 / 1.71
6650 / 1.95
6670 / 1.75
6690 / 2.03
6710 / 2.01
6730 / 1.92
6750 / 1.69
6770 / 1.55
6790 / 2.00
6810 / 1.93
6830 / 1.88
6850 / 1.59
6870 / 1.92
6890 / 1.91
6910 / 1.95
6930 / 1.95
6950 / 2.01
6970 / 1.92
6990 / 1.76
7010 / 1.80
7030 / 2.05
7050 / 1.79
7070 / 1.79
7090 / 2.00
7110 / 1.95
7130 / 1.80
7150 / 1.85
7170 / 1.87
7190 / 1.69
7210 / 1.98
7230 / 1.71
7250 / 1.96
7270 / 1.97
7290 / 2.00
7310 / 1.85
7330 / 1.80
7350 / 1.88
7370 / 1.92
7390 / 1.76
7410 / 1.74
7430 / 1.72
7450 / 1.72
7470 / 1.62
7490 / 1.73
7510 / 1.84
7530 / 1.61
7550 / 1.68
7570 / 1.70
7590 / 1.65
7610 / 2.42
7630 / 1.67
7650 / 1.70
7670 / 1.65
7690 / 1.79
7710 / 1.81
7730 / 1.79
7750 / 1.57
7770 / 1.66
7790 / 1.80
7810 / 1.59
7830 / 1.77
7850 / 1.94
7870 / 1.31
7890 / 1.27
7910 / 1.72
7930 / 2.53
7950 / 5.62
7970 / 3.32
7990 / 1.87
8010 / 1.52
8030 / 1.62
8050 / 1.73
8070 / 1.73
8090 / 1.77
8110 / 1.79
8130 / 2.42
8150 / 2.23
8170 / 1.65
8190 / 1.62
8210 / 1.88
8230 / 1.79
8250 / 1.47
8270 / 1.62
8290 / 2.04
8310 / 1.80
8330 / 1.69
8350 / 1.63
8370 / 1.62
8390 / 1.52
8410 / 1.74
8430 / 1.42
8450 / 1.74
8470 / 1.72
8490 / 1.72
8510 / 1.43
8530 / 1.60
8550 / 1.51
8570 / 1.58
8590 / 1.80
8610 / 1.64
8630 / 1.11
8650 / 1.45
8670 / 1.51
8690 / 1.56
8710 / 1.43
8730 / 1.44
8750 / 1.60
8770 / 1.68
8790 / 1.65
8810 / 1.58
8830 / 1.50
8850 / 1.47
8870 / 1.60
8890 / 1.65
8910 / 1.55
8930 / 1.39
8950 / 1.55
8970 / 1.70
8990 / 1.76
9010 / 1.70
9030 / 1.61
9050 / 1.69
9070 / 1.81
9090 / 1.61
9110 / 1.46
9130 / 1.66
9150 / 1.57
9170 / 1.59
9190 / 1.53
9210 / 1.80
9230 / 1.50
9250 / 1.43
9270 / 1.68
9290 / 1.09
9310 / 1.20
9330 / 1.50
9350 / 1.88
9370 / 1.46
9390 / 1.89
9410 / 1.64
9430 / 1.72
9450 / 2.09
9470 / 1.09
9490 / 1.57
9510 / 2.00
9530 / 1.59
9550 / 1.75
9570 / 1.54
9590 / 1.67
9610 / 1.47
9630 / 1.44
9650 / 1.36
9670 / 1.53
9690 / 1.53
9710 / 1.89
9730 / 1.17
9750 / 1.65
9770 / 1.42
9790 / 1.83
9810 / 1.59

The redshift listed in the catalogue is 0.210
